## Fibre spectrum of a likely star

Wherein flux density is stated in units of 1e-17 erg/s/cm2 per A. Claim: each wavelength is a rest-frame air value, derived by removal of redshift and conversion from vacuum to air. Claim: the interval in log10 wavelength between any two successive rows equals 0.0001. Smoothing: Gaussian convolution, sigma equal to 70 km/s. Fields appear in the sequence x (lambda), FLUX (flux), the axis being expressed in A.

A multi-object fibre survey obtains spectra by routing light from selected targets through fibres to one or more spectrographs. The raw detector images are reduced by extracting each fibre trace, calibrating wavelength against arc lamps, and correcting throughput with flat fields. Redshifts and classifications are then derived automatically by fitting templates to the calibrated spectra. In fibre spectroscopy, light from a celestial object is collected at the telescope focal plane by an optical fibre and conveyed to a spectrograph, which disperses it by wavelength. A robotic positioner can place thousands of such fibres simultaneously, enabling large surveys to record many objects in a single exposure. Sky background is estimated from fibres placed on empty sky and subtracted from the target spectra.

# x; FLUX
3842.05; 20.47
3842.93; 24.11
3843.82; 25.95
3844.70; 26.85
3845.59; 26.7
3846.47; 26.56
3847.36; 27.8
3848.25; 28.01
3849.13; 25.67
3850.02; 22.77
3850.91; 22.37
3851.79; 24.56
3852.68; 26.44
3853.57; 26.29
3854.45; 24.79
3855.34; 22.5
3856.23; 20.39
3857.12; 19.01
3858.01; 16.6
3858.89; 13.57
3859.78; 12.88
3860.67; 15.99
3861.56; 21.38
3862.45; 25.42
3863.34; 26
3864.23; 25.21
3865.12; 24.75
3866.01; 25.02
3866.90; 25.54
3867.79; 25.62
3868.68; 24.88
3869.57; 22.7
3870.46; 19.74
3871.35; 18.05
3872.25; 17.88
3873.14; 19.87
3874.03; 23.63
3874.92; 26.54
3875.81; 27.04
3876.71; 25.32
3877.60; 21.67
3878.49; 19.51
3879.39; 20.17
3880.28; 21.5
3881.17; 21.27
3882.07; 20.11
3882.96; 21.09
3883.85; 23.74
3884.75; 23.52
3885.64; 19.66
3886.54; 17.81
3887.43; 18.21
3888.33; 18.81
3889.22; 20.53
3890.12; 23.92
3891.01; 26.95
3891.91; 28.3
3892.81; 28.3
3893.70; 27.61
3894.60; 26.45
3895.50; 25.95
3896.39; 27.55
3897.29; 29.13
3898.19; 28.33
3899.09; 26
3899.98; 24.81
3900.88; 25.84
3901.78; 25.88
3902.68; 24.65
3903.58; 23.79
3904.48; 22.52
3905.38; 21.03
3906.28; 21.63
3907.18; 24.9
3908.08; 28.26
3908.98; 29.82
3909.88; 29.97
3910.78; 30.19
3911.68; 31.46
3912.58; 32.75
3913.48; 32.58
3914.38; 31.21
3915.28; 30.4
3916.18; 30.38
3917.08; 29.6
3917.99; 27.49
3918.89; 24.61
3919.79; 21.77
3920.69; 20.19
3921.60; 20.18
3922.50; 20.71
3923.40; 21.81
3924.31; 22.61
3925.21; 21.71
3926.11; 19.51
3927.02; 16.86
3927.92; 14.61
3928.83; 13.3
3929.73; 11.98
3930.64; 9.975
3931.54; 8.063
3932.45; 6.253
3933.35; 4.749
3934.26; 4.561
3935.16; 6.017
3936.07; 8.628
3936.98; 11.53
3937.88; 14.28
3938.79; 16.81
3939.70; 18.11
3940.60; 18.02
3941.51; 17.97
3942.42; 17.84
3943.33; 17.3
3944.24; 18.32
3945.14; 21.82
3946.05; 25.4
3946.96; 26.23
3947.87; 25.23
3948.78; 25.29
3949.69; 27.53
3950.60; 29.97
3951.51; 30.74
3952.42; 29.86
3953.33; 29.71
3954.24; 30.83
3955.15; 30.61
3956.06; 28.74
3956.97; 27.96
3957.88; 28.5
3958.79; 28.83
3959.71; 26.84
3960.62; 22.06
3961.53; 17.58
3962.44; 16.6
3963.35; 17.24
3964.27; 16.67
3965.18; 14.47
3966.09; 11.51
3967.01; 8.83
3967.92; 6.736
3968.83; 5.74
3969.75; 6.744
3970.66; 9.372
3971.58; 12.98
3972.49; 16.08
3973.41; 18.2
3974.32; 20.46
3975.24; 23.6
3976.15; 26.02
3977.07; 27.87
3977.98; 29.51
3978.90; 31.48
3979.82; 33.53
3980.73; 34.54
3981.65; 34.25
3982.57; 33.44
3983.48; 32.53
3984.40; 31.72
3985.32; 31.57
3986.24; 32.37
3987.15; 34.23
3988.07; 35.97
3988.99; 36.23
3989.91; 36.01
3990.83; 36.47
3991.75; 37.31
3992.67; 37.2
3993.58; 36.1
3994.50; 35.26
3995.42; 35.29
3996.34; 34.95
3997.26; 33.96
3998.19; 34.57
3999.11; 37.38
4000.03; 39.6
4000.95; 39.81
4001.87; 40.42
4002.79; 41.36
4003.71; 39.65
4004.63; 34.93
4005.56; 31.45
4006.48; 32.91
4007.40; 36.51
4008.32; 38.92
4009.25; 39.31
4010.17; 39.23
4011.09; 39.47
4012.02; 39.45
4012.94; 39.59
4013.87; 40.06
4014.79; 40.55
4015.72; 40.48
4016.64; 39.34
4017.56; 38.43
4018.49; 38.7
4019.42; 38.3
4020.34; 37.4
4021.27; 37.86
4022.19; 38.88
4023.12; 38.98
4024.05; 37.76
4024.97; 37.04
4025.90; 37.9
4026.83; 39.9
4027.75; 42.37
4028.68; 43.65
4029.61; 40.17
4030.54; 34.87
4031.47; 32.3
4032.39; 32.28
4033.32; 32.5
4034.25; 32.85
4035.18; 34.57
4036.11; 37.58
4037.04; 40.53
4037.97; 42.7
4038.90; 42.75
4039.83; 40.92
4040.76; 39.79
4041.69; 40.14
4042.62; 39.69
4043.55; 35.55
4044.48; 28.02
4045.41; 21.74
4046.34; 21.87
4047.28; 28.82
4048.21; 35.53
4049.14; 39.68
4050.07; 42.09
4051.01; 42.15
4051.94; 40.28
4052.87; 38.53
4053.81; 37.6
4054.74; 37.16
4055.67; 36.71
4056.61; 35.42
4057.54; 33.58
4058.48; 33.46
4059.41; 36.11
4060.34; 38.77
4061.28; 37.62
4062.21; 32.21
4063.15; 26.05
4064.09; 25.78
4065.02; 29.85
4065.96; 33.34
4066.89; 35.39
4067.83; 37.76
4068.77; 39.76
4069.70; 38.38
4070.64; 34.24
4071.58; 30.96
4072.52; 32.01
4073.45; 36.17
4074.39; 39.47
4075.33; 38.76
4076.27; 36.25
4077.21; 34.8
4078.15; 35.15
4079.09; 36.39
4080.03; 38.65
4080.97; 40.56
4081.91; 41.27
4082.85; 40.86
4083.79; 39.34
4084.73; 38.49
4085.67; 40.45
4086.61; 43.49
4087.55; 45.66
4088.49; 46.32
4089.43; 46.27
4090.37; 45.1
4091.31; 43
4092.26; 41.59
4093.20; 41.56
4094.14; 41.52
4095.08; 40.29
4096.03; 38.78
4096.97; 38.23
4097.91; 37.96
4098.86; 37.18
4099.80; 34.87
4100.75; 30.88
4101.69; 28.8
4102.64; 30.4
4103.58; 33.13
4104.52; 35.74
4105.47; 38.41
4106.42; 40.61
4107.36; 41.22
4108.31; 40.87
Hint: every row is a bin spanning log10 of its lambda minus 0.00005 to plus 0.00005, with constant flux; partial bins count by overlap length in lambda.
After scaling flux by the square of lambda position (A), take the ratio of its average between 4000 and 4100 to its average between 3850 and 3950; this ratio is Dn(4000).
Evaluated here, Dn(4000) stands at 1.9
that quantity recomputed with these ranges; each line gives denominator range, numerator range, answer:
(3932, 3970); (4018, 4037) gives 2.03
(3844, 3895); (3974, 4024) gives 1.67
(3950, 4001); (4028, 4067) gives 1.35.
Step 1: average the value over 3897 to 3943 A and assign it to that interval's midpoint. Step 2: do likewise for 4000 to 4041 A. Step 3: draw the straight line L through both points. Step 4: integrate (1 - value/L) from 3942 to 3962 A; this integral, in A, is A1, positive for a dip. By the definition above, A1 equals 0.6 A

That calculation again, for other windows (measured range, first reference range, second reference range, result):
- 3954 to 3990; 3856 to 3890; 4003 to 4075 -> 7.7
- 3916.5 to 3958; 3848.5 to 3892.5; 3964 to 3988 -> 4.6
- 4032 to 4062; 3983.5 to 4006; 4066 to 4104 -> 0.9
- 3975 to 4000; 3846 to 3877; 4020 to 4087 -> -1.4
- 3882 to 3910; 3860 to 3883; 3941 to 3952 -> -2.1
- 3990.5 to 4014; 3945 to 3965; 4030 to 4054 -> -4.6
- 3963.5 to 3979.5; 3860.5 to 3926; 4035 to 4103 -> 7.0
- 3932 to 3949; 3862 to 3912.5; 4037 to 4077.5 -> 7.3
